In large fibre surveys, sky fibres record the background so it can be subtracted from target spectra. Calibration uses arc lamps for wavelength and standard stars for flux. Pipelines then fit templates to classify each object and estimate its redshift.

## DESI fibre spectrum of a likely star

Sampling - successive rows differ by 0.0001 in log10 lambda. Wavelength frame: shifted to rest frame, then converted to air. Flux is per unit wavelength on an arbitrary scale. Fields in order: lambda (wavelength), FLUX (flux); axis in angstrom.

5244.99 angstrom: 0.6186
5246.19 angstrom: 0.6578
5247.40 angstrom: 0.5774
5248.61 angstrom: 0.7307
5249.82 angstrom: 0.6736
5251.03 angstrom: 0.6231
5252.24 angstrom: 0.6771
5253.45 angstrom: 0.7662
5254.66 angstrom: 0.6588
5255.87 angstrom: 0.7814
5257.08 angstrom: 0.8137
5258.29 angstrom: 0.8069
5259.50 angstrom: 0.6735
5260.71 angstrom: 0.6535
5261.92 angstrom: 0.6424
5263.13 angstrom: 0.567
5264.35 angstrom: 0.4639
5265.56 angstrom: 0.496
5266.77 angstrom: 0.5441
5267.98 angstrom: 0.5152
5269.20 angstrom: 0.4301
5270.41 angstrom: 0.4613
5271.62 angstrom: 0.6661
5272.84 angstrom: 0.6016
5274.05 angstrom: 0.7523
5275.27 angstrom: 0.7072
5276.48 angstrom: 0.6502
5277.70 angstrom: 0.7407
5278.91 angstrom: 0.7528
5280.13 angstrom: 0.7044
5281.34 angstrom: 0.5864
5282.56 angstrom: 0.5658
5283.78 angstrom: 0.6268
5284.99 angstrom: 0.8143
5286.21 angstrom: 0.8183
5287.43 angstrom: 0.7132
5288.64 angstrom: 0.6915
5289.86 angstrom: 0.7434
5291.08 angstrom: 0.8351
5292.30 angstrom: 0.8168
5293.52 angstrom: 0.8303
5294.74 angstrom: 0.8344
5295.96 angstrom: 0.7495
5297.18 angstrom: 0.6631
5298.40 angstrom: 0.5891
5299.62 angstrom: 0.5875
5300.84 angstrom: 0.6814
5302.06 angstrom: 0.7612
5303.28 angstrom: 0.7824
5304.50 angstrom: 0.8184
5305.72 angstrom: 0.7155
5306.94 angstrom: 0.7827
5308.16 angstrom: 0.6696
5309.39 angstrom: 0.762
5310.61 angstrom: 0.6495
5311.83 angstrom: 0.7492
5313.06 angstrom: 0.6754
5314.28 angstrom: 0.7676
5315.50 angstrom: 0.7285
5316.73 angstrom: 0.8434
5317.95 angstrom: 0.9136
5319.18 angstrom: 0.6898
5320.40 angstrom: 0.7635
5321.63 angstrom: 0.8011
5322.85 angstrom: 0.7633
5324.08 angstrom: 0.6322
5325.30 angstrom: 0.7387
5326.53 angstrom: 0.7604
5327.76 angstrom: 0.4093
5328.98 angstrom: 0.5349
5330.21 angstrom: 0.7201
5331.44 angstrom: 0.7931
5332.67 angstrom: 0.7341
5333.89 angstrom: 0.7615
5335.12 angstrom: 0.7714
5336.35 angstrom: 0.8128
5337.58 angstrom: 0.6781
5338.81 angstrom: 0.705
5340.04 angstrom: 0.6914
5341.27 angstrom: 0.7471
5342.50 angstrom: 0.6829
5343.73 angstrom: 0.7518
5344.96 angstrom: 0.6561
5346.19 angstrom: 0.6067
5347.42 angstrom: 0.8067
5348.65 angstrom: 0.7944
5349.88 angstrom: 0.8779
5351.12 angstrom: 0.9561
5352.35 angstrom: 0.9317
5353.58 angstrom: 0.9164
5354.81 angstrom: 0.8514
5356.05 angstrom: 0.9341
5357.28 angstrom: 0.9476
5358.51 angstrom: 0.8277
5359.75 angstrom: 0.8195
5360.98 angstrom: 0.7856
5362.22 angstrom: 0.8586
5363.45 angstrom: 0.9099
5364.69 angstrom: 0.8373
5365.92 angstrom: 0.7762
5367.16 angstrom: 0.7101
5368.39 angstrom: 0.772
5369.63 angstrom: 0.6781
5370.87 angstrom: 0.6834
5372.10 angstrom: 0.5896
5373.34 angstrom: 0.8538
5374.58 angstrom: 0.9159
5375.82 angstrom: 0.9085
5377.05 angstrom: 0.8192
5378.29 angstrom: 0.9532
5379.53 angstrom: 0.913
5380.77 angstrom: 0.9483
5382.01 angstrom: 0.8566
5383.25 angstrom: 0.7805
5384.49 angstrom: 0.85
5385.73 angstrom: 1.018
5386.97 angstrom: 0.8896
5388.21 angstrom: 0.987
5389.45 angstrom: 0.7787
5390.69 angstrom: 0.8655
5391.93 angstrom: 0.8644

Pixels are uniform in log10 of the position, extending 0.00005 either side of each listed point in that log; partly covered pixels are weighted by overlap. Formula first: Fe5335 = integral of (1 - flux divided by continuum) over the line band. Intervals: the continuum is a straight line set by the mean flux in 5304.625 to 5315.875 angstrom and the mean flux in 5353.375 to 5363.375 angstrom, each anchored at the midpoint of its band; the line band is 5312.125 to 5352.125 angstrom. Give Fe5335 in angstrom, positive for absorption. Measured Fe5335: 2.60 angstrom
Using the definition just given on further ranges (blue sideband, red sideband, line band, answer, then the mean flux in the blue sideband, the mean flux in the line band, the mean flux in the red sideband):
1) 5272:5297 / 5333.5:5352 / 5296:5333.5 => 1.22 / 0.725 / 0.717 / 0.756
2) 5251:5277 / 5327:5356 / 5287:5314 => -1.70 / 0.634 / 0.732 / 0.751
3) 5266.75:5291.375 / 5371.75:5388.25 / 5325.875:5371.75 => 2.45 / 0.664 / 0.769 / 0.878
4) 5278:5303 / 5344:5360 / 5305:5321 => 0.33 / 0.719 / 0.748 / 0.839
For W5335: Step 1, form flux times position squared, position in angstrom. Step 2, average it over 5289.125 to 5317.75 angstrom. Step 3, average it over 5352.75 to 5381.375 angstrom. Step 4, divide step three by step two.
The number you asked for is 1.2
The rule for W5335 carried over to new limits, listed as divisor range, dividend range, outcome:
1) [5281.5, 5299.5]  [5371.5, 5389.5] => 1.24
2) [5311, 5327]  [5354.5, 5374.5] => 1.08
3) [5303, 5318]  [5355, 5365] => 1.17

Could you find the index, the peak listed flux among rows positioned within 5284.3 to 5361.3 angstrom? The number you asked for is 0.9561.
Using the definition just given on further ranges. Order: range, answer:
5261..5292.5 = 0.8351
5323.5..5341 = 0.8128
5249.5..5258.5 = 0.8137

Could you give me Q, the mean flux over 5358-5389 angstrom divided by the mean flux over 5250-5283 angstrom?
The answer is 1.31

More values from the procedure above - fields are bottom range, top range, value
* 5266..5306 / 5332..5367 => 1.16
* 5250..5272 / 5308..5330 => 1.14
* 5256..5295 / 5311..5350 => 1.08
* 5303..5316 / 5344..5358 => 1.14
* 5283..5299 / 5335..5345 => 0.97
